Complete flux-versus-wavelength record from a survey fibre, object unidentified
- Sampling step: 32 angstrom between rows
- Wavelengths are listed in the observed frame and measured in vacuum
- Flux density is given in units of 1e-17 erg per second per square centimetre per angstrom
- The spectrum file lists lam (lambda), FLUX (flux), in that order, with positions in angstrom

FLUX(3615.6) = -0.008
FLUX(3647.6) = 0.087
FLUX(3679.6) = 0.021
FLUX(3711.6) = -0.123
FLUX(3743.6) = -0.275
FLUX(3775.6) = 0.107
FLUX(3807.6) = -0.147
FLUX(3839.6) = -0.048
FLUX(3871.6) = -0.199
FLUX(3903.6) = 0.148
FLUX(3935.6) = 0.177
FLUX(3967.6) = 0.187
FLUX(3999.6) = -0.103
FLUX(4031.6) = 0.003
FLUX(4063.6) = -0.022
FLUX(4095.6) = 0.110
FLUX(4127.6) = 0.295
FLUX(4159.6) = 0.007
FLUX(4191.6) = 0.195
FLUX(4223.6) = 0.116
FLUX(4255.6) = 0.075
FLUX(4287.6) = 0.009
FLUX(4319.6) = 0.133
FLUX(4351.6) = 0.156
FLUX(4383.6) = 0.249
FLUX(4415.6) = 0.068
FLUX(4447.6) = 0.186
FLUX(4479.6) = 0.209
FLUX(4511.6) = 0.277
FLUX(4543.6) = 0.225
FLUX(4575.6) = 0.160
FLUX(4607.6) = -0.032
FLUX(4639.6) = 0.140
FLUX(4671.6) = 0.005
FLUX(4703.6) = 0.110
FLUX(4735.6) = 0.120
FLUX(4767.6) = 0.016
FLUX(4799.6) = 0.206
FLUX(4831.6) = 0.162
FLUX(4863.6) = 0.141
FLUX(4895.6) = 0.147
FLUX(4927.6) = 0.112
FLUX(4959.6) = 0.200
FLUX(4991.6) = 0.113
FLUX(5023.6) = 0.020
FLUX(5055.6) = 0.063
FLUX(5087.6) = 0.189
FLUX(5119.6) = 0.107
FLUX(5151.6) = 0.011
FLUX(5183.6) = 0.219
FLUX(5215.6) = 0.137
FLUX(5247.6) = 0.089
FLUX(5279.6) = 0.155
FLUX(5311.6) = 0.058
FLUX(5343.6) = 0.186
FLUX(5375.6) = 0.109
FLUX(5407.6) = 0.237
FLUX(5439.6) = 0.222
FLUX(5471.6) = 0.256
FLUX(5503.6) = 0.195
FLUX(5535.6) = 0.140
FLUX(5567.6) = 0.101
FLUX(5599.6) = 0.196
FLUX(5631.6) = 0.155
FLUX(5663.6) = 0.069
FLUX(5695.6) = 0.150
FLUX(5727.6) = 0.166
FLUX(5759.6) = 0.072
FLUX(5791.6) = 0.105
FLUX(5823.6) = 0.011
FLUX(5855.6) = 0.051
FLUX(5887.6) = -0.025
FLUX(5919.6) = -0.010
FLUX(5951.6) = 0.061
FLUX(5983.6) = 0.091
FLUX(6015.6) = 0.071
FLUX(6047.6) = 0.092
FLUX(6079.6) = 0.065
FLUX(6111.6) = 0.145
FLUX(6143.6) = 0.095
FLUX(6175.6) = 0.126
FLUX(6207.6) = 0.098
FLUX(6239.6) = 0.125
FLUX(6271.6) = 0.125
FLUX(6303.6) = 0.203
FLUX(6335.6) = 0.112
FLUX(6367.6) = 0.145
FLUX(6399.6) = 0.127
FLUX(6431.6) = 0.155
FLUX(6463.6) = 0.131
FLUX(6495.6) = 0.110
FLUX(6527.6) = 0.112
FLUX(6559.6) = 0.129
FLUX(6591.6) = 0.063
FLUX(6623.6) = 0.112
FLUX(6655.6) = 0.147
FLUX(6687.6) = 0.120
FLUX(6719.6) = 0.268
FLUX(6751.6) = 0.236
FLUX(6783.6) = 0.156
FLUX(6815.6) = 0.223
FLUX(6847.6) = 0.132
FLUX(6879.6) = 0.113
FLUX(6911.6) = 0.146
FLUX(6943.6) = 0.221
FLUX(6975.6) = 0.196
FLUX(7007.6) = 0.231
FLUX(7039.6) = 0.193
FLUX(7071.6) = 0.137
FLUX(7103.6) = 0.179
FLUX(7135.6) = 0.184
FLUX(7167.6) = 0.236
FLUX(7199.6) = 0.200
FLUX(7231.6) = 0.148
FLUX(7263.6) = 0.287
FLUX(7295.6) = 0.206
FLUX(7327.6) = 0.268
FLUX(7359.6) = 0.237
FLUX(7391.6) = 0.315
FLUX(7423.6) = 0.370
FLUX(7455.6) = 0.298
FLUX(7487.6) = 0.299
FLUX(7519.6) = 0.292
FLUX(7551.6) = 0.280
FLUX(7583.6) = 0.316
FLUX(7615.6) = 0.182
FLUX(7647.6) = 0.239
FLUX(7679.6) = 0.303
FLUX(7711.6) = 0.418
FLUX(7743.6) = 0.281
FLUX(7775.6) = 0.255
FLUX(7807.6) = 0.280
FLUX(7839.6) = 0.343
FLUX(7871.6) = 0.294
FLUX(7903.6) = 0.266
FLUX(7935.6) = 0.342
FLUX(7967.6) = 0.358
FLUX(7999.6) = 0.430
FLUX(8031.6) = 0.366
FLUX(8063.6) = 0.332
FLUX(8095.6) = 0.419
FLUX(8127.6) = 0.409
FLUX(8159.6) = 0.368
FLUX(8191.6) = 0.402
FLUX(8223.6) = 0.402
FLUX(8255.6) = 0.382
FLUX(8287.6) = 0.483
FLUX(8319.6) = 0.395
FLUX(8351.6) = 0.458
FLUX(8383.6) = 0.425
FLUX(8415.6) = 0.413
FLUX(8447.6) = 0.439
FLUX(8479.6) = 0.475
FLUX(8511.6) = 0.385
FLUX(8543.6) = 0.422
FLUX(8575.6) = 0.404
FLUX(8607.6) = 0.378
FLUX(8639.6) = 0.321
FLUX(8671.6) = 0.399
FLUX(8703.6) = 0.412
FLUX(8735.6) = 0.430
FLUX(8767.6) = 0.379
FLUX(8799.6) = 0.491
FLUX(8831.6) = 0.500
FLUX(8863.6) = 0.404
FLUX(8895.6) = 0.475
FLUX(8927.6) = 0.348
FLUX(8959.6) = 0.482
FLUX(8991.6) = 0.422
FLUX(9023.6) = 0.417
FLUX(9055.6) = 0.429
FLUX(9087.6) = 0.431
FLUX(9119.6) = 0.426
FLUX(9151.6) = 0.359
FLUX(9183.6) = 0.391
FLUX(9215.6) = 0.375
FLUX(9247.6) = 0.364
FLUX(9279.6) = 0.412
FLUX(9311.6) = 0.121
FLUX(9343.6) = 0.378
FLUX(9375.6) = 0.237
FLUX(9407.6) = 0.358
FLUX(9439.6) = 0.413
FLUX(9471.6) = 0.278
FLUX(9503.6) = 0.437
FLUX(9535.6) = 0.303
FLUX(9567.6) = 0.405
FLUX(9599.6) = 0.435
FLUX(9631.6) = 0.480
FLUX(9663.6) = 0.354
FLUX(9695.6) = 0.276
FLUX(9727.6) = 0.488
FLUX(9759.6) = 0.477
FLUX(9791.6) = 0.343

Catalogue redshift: 0.836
